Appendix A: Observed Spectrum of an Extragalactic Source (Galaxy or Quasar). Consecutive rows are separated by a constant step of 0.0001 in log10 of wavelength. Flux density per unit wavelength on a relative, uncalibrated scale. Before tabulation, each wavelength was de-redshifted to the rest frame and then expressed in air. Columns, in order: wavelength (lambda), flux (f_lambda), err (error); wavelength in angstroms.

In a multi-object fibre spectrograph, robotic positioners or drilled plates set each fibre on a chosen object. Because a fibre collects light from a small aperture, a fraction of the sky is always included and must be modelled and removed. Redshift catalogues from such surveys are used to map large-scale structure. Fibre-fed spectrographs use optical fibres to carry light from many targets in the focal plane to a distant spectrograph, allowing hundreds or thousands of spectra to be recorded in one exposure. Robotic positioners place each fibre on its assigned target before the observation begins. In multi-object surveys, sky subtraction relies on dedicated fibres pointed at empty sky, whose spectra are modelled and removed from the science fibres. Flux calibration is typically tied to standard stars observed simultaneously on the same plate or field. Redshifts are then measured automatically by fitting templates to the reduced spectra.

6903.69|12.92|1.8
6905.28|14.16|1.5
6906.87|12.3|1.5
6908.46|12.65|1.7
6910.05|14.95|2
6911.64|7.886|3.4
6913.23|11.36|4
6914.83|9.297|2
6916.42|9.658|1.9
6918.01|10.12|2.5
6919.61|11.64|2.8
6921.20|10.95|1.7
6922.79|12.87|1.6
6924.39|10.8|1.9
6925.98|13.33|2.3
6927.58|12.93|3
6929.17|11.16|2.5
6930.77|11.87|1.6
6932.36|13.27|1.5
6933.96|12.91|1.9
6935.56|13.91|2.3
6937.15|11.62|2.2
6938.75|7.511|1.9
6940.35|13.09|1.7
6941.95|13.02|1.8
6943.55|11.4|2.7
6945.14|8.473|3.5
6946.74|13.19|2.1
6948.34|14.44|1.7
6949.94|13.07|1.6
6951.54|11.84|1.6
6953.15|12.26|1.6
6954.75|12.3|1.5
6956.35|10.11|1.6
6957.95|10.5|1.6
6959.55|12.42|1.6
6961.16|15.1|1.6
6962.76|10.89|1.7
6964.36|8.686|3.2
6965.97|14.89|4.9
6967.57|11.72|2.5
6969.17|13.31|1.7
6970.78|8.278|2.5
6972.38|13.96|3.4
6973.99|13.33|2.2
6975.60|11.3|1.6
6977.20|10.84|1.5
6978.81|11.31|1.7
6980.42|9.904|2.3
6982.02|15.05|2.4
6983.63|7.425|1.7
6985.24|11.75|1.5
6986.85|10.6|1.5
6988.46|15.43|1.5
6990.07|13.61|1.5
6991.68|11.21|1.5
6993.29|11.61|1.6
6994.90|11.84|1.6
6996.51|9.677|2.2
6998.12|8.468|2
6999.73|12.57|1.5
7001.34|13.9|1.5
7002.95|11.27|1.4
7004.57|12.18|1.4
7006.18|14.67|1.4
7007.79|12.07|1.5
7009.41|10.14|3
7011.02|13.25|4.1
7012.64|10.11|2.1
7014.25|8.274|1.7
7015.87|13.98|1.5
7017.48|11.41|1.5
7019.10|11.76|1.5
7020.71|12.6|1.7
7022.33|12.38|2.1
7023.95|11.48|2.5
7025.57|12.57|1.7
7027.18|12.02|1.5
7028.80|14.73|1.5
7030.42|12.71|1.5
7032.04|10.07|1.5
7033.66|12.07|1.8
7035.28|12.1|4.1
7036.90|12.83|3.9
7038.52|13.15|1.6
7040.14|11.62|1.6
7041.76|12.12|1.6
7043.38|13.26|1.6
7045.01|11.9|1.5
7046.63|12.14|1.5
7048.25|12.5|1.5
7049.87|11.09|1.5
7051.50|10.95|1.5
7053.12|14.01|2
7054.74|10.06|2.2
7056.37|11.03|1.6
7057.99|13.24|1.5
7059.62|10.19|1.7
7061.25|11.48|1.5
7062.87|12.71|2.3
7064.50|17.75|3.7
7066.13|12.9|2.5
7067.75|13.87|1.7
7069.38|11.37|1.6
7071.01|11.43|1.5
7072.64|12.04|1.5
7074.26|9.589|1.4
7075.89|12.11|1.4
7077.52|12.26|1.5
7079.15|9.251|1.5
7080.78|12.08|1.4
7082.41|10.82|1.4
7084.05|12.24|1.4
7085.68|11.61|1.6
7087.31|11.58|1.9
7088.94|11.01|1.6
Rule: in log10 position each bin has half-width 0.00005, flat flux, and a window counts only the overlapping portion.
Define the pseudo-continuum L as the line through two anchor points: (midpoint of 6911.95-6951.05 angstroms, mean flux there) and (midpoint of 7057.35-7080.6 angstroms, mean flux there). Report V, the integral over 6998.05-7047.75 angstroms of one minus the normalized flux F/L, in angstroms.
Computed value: -0.5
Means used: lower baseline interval 11.7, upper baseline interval 12.1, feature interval 12.1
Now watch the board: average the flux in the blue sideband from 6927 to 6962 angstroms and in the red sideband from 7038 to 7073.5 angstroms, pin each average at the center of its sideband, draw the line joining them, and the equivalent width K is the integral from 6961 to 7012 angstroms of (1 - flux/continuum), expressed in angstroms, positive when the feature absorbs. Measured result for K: 1.4 angstroms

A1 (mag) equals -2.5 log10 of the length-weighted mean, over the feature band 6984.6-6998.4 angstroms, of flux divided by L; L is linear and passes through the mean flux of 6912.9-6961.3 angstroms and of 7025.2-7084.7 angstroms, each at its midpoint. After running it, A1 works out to 0.02 mag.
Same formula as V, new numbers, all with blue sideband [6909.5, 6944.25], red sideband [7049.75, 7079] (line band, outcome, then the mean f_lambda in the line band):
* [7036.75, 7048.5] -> -0.4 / 12.4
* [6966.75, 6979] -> 0.0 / 11.8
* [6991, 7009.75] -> 0.3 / 11.7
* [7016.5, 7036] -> -0.4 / 12.2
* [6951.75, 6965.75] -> 0.0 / 11.7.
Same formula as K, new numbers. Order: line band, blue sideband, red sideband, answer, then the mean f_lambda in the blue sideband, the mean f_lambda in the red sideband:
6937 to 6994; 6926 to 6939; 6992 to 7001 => -1.3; 12.2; 11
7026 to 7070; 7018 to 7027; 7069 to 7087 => -2.3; 12.1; 11.4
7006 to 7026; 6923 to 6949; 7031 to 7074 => 0.6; 12.1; 12.2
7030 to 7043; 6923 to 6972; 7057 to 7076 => 0.2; 12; 12.4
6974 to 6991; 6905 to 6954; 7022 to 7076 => 0.3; 11.8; 12.2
